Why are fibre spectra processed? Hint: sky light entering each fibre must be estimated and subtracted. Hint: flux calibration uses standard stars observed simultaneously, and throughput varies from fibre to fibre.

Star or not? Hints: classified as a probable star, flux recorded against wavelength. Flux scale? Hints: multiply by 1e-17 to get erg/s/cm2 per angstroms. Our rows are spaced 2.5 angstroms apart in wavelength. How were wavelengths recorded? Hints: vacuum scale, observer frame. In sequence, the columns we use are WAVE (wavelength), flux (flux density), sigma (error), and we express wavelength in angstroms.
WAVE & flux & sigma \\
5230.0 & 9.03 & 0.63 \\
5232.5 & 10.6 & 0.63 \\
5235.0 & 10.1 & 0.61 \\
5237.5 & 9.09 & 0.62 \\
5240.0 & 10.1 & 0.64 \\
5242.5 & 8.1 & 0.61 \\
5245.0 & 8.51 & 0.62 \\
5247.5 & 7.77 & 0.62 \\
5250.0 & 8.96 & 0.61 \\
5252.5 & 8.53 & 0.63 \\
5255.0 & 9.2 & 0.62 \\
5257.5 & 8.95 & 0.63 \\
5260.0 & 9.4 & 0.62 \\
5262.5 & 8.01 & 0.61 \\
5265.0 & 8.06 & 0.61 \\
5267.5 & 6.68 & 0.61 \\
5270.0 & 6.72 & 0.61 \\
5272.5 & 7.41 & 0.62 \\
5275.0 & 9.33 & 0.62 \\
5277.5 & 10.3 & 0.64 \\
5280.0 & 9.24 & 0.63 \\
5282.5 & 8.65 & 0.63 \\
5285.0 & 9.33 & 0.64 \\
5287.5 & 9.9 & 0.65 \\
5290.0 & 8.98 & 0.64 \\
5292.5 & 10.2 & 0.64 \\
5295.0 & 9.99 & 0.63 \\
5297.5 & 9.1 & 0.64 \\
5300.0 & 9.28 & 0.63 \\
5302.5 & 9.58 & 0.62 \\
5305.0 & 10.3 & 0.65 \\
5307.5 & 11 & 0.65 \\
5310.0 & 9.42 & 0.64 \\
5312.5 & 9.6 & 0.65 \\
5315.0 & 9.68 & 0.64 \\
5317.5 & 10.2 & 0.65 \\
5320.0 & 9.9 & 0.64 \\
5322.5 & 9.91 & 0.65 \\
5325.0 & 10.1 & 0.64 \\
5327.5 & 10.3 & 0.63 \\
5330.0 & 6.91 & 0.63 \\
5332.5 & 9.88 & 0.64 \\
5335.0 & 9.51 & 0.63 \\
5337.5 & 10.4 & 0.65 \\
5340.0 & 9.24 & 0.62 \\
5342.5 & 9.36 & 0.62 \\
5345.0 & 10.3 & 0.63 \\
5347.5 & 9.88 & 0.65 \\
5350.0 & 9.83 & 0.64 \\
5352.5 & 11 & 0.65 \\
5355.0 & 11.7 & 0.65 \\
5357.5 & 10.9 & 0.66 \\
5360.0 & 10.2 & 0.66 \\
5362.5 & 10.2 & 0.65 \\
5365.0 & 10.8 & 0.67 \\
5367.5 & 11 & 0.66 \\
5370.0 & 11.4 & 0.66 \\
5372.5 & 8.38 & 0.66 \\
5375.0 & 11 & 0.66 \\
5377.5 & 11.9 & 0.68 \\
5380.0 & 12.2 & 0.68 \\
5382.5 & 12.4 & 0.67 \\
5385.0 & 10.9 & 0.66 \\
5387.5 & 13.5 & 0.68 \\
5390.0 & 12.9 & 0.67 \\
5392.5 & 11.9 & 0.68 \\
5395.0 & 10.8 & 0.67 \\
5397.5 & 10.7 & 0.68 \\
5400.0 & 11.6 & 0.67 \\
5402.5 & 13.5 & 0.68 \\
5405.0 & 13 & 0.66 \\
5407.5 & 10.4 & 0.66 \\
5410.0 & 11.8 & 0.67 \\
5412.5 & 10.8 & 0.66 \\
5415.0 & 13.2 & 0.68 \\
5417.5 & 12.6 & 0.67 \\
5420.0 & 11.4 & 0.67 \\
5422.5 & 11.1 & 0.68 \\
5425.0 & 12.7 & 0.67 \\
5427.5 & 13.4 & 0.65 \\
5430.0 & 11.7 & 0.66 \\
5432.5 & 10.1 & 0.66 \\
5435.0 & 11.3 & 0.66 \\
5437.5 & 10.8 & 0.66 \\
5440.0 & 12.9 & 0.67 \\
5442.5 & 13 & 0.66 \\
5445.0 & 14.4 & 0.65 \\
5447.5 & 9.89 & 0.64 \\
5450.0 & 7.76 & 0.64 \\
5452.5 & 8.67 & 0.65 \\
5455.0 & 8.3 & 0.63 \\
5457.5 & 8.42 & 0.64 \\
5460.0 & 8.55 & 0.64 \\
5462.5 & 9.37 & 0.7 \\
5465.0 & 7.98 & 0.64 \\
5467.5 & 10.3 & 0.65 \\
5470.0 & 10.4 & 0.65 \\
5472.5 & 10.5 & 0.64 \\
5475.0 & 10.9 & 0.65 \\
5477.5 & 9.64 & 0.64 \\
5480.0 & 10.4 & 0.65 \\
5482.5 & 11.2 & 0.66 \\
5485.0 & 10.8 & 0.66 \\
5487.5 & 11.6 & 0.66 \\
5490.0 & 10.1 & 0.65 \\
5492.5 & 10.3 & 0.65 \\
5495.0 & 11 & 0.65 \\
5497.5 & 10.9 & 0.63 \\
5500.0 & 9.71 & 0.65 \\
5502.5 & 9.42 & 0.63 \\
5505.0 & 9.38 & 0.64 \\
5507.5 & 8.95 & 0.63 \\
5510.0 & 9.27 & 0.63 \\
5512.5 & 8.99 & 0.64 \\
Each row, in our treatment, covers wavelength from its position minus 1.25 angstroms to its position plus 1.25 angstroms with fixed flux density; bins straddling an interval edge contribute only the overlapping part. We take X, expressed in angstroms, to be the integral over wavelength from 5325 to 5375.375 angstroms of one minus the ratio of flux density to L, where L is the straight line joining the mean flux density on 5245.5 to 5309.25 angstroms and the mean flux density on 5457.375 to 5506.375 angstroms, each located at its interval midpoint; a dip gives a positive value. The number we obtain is -3.8 angstroms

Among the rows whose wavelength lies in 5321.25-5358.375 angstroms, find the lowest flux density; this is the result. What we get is 6.91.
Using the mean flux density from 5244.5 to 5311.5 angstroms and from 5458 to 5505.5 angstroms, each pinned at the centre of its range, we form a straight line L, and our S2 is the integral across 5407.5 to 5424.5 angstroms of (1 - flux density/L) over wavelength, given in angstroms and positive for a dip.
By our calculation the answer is -3.5 angstroms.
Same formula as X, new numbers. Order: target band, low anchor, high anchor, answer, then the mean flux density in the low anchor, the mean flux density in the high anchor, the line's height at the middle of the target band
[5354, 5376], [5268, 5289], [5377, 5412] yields 1.0 angstroms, 8.78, 11.9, 11.1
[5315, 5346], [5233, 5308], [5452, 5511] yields -1.4 angstroms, 9.02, 9.85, 9.26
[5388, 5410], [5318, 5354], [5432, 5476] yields -4.2 angstroms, 9.77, 10.2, 10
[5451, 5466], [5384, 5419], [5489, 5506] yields 3.2 angstroms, 12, 10.1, 10.9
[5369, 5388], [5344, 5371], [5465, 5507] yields -1.4 angstroms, 10.7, 10.3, 10.6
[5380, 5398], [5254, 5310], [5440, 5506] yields -4.2 angstroms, 9.08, 10.2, 9.69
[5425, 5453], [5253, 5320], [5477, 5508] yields -3.9 angstroms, 9.18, 10.3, 10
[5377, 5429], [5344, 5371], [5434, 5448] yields -2.5 angstroms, 10.7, 12.2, 11.5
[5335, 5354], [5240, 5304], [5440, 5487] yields -1.4 angstroms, 8.84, 10.1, 9.33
